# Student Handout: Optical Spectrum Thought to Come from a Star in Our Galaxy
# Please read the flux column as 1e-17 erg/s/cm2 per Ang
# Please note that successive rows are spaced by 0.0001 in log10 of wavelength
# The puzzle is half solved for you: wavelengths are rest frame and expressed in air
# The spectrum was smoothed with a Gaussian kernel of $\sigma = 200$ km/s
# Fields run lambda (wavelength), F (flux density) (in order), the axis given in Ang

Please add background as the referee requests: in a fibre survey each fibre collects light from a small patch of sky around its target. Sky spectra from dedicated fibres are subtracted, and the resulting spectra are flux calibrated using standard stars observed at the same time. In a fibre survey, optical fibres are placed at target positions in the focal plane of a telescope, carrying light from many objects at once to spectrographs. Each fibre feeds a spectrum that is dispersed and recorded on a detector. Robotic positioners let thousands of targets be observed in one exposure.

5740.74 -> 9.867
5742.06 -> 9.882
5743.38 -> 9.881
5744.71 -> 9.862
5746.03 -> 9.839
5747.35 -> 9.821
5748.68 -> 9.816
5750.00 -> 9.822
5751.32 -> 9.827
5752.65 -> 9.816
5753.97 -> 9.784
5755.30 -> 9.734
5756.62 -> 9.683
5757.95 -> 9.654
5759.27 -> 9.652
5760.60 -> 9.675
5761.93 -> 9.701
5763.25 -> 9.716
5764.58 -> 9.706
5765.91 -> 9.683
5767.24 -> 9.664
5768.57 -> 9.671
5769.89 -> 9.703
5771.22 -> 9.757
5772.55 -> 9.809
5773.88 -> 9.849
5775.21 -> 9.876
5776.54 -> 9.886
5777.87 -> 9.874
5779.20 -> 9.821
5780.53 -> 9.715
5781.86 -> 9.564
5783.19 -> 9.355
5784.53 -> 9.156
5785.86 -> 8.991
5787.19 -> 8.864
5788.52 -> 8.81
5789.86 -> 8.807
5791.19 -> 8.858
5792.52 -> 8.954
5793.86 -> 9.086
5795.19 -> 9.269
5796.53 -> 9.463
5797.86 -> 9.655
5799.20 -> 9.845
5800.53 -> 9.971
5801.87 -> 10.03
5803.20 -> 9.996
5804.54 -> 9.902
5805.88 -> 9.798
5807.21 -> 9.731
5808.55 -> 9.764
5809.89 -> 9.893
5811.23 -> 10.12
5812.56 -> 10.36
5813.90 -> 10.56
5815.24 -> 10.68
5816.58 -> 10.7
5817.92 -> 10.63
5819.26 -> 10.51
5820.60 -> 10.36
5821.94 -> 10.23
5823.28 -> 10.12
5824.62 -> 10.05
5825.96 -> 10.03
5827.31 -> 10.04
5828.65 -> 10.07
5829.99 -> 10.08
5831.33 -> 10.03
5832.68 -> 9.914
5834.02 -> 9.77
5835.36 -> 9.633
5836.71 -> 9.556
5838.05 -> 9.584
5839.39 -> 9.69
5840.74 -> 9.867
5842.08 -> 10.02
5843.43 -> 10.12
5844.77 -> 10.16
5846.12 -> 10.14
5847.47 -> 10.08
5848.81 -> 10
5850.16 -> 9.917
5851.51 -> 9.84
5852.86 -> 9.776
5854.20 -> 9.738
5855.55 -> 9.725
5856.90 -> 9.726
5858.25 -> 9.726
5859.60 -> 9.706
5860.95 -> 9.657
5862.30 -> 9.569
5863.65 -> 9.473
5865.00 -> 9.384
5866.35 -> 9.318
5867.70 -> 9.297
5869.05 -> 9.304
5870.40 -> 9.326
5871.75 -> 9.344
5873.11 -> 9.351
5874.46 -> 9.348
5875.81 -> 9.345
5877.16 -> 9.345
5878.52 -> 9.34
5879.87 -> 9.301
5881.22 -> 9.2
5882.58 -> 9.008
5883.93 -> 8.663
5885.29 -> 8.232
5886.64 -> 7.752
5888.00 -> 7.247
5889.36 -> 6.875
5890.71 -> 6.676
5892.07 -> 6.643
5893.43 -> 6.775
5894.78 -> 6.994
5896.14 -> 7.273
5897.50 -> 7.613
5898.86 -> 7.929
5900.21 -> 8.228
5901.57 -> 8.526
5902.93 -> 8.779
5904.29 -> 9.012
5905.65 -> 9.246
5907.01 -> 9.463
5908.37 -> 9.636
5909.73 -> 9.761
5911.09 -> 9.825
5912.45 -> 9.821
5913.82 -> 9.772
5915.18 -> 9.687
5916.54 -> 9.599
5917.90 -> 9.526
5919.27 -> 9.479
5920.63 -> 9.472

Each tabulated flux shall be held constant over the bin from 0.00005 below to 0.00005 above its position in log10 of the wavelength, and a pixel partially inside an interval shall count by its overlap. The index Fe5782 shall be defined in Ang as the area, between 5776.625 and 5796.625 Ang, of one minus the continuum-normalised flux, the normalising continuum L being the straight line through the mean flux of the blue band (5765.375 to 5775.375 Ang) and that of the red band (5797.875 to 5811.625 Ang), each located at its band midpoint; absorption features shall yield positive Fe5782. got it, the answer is 1.1 Ang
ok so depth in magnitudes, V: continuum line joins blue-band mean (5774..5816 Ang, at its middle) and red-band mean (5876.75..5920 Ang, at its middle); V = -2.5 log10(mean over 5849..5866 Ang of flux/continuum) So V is -0.08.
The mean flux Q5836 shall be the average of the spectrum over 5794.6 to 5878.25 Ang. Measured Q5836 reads 9.85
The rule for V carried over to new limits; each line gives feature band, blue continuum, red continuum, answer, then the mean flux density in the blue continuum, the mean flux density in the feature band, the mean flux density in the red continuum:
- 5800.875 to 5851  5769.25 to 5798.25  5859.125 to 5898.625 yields -0.12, 9.41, 10.1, 8.58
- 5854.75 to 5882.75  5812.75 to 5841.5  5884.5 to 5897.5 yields -0.15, 10.1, 9.43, 7.2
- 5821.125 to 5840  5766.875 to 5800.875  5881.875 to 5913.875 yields -0.11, 9.47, 9.92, 8.29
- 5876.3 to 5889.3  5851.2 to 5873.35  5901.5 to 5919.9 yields 0.11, 9.54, 8.6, 9.46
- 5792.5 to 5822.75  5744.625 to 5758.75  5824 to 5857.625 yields -0.02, 9.79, 10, 9.9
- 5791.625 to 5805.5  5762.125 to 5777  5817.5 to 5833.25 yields 0.04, 9.75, 9.61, 10.2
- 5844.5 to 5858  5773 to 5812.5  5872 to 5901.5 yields -0.14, 9.56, 9.89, 8.17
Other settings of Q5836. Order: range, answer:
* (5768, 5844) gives 9.8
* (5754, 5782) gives 9.74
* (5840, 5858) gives 9.92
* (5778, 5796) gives 9.19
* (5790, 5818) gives 9.84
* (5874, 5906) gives 8.21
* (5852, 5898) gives 8.77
